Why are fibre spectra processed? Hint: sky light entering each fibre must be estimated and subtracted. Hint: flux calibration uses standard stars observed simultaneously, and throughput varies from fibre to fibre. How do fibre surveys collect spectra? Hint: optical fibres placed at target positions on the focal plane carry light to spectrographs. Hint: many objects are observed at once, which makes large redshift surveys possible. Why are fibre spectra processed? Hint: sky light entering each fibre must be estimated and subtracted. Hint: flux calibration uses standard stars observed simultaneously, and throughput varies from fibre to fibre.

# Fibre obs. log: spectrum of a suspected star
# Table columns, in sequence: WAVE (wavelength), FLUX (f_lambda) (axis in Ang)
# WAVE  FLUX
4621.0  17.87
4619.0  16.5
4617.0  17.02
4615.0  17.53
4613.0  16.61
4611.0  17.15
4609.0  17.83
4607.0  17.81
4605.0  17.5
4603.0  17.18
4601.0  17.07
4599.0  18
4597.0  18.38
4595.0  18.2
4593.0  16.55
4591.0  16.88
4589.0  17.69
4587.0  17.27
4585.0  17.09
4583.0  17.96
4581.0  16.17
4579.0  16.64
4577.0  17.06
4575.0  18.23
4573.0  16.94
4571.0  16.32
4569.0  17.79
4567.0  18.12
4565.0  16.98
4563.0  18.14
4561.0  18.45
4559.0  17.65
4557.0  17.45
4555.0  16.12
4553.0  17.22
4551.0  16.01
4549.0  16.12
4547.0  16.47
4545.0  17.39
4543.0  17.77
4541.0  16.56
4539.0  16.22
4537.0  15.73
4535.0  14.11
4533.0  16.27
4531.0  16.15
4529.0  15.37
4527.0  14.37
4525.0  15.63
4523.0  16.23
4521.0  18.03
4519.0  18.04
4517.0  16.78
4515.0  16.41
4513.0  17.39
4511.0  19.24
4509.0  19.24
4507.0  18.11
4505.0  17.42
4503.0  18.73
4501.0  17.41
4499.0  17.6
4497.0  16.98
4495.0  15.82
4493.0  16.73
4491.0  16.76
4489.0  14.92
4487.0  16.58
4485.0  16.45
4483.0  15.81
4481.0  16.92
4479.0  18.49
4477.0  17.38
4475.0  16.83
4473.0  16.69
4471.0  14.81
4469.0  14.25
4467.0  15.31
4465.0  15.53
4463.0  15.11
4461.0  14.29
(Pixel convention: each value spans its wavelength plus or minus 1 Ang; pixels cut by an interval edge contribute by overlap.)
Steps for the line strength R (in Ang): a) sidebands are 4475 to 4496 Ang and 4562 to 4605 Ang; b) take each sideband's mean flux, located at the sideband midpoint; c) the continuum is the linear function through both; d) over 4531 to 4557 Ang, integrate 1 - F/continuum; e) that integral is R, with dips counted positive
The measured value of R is 1.1 Ang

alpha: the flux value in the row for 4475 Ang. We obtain 16.83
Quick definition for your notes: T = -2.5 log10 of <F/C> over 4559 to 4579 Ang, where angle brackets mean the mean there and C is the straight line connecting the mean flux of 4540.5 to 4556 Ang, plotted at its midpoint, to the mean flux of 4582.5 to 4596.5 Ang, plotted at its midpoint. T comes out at -0.03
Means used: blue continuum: 16.7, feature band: 17.5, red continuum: 17.4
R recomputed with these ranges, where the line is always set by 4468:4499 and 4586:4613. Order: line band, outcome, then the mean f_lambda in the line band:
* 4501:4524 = -1.52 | 17.8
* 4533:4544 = 0.53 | 16.1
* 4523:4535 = 0.95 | 15.5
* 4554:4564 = -0.27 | 17.6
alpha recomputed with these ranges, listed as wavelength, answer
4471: 14.81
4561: 18.45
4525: 15.63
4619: 16.5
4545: 17.39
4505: 17.42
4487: 16.58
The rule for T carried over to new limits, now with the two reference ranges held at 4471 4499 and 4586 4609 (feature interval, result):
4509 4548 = 0.023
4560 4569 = -0.041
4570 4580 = 0.019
